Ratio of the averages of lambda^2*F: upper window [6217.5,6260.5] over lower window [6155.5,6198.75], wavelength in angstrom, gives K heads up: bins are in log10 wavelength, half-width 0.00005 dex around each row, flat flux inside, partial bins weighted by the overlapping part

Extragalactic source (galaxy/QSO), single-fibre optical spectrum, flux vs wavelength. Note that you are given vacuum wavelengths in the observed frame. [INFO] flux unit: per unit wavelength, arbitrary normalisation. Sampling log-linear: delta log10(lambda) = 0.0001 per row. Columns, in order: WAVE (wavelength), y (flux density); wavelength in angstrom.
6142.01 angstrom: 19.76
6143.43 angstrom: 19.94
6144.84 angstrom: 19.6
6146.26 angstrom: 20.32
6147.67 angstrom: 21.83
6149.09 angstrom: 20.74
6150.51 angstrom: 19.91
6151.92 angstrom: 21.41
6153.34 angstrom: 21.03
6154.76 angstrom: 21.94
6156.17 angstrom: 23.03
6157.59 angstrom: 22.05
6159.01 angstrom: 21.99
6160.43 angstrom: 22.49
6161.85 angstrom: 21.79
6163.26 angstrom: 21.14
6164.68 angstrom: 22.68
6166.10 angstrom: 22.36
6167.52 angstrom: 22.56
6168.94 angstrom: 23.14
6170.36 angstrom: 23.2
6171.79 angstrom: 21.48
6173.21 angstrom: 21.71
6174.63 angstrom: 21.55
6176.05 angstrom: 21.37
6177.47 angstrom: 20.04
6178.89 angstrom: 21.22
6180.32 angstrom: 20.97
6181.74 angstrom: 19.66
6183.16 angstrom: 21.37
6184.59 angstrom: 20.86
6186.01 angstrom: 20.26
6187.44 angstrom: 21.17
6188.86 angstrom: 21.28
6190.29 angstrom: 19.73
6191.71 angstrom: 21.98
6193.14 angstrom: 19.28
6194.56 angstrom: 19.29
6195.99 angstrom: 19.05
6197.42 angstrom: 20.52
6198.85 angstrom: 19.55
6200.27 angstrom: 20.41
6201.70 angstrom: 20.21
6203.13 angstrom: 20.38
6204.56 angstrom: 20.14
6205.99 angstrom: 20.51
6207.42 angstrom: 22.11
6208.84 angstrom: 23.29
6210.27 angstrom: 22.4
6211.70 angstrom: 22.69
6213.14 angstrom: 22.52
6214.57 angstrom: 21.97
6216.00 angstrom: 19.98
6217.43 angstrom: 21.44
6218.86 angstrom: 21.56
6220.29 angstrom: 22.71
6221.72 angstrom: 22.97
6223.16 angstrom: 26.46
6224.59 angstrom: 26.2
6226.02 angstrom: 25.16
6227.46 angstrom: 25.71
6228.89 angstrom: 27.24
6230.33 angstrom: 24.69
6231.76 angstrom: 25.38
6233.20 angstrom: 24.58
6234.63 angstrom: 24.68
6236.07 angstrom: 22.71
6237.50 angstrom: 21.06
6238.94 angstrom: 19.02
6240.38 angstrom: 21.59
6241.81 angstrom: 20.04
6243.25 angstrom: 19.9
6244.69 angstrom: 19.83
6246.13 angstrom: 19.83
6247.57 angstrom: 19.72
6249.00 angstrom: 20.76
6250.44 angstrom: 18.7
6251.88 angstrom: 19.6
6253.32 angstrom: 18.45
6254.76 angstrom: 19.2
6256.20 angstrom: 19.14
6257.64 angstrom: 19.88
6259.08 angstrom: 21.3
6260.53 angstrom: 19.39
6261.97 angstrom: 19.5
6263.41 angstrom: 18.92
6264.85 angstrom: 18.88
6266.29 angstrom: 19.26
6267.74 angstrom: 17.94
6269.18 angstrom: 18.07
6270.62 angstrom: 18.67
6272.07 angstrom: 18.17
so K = 1.1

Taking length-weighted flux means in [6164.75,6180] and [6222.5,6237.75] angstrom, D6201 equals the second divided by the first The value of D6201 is 1.1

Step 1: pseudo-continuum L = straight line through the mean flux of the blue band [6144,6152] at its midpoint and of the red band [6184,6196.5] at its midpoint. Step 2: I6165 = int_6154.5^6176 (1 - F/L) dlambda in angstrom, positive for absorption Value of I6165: -1.8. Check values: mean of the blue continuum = 20.6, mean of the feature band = 22.2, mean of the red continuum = 20.3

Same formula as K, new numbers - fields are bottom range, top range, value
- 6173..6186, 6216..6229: 1.16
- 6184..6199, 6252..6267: 0.98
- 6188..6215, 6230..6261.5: 1.01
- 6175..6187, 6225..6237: 1.22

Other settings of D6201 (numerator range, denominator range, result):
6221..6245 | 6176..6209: 1.14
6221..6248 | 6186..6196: 1.13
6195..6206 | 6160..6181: 0.92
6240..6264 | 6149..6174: 0.90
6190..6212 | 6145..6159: 0.97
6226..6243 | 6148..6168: 1.07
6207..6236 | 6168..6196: 1.13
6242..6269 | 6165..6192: 0.91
